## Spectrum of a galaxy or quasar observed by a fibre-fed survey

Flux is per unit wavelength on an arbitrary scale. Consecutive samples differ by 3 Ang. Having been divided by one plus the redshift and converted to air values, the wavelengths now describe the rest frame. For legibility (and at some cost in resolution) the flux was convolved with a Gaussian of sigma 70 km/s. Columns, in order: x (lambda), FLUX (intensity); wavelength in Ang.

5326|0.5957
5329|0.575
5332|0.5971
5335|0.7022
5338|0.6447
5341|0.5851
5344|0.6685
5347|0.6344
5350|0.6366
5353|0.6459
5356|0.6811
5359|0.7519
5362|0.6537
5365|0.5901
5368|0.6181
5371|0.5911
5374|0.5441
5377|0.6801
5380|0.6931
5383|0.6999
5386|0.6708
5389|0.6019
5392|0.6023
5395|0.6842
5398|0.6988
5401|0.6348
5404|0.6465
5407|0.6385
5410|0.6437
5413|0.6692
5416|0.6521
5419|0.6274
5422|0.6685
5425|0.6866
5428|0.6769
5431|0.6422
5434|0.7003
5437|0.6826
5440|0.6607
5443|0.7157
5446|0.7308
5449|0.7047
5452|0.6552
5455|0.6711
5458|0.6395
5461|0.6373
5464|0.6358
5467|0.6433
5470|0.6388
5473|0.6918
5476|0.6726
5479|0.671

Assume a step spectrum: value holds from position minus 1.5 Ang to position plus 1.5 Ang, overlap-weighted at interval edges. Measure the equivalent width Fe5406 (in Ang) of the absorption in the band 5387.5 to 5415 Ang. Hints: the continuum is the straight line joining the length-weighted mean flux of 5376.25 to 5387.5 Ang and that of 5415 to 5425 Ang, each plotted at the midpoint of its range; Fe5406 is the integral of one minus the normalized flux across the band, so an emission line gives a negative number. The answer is 1.0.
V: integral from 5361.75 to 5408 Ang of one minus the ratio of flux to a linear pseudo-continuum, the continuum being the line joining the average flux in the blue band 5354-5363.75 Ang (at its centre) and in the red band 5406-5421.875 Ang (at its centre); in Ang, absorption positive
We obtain 2.07 Ang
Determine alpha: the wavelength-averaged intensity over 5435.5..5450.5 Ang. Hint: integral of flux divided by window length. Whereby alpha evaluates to 0.699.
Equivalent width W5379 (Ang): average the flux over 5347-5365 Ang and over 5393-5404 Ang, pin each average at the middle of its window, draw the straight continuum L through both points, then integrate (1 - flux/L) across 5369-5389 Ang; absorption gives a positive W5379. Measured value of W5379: 0.7 Ang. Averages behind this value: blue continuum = 0.664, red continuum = 0.666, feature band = 0.642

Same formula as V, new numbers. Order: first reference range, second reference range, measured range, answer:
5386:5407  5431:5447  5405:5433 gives 0.6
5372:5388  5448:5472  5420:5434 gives -0.4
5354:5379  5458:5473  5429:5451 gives -1.6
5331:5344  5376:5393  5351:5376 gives 0.5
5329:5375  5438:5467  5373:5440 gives -0.3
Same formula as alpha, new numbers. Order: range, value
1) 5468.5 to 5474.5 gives 0.665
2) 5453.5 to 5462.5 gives 0.649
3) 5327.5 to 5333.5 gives 0.586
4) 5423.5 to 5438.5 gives 0.678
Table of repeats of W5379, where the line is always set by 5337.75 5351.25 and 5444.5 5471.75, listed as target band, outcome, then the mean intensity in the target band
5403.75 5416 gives 0.0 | 0.65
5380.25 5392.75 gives -0.1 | 0.651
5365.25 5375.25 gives 0.8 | 0.586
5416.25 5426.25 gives -0.1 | 0.659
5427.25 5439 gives -0.3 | 0.675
